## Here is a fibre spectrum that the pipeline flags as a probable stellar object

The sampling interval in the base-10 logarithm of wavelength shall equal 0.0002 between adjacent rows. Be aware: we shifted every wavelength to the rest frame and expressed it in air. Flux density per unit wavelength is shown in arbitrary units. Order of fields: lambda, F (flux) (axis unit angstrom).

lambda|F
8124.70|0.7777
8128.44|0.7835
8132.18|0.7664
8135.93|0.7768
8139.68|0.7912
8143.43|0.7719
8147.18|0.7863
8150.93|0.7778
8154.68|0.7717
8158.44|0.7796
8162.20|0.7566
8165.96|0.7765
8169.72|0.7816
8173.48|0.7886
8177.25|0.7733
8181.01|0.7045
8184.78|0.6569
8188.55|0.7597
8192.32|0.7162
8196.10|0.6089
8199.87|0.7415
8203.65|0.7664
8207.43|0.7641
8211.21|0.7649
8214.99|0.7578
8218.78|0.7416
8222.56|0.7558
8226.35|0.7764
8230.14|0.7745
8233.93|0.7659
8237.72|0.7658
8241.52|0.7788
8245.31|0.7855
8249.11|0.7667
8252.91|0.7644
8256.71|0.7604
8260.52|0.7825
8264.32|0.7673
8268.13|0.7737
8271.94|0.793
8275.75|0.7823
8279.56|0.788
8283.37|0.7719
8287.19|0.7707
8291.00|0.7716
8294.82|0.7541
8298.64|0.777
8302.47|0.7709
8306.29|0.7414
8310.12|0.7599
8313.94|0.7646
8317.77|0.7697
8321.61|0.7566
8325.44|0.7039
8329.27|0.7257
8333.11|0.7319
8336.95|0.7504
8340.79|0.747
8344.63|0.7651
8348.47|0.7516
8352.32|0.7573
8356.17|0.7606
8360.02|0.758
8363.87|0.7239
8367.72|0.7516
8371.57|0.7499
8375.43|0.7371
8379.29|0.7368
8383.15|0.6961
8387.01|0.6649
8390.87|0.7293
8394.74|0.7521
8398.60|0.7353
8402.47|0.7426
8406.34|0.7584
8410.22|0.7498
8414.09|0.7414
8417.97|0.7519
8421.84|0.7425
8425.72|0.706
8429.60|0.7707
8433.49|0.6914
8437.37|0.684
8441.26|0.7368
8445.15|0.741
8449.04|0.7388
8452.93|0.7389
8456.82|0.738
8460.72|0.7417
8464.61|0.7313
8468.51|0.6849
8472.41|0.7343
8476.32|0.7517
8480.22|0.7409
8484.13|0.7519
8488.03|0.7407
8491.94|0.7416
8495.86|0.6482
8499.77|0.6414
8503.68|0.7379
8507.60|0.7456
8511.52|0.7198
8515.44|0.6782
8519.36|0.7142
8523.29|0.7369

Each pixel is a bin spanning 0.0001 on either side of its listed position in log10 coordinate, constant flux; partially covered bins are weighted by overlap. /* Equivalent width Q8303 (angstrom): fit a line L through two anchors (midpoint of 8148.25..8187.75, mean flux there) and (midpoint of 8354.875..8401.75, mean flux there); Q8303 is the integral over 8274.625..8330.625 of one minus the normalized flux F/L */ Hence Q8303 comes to -1.4 angstrom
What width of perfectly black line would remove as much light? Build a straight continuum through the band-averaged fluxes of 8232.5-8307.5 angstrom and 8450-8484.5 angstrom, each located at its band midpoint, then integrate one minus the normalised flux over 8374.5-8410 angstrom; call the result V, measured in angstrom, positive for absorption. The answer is 0.9 angstrom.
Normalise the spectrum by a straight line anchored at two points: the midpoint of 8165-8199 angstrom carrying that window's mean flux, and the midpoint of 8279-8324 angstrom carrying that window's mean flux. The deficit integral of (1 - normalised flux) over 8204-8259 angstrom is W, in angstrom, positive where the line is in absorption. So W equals -1.6 angstrom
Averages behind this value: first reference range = 0.729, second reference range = 0.765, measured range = 0.766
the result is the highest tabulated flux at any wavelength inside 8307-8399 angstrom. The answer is 0.7697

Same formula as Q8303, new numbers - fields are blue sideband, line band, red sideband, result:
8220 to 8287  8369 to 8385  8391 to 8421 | 0.4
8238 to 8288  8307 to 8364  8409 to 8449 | 0.5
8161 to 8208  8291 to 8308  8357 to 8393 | -0.7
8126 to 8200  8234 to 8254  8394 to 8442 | -0.6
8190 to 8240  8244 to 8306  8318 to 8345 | -2.5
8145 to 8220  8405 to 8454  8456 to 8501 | -0.6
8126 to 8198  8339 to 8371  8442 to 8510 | -0.6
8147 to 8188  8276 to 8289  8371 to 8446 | -0.6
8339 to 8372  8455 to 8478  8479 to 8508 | -0.2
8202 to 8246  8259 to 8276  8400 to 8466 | -0.4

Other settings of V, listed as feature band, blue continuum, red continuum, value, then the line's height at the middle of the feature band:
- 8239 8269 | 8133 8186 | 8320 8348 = -0.81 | 0.752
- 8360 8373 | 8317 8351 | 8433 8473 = -0.09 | 0.739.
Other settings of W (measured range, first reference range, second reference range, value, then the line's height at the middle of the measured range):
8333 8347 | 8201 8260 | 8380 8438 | -0.1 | 0.743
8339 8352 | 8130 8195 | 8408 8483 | -0.2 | 0.742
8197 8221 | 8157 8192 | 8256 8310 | 0.2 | 0.758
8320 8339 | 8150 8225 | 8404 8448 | 0.2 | 0.739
